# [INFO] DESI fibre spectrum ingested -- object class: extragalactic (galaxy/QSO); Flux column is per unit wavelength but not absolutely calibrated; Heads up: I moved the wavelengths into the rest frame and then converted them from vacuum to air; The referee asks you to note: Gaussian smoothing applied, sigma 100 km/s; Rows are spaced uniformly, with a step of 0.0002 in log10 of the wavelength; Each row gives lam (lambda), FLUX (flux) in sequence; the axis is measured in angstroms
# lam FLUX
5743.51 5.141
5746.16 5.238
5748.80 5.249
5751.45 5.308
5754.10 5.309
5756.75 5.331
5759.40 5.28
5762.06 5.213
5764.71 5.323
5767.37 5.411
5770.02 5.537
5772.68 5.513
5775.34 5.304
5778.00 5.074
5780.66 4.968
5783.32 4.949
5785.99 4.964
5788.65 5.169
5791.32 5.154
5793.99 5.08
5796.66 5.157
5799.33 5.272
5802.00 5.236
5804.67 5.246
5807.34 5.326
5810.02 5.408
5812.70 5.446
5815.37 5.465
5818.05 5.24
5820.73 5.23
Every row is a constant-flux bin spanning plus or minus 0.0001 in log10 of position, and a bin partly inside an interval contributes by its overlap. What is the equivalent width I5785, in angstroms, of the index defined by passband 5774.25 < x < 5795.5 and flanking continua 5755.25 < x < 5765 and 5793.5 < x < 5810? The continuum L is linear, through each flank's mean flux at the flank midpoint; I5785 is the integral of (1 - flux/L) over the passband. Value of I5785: 0.7 angstroms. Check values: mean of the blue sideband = 5.28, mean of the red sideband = 5.24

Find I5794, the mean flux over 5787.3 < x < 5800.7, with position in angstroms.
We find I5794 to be 5.17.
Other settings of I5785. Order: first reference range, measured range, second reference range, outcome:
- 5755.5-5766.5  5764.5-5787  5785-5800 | -0.04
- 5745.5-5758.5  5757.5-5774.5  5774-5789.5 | -0.62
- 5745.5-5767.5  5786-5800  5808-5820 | 0.53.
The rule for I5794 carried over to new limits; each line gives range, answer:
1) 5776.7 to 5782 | 5.02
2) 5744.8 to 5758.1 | 5.29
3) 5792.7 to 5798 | 5.12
